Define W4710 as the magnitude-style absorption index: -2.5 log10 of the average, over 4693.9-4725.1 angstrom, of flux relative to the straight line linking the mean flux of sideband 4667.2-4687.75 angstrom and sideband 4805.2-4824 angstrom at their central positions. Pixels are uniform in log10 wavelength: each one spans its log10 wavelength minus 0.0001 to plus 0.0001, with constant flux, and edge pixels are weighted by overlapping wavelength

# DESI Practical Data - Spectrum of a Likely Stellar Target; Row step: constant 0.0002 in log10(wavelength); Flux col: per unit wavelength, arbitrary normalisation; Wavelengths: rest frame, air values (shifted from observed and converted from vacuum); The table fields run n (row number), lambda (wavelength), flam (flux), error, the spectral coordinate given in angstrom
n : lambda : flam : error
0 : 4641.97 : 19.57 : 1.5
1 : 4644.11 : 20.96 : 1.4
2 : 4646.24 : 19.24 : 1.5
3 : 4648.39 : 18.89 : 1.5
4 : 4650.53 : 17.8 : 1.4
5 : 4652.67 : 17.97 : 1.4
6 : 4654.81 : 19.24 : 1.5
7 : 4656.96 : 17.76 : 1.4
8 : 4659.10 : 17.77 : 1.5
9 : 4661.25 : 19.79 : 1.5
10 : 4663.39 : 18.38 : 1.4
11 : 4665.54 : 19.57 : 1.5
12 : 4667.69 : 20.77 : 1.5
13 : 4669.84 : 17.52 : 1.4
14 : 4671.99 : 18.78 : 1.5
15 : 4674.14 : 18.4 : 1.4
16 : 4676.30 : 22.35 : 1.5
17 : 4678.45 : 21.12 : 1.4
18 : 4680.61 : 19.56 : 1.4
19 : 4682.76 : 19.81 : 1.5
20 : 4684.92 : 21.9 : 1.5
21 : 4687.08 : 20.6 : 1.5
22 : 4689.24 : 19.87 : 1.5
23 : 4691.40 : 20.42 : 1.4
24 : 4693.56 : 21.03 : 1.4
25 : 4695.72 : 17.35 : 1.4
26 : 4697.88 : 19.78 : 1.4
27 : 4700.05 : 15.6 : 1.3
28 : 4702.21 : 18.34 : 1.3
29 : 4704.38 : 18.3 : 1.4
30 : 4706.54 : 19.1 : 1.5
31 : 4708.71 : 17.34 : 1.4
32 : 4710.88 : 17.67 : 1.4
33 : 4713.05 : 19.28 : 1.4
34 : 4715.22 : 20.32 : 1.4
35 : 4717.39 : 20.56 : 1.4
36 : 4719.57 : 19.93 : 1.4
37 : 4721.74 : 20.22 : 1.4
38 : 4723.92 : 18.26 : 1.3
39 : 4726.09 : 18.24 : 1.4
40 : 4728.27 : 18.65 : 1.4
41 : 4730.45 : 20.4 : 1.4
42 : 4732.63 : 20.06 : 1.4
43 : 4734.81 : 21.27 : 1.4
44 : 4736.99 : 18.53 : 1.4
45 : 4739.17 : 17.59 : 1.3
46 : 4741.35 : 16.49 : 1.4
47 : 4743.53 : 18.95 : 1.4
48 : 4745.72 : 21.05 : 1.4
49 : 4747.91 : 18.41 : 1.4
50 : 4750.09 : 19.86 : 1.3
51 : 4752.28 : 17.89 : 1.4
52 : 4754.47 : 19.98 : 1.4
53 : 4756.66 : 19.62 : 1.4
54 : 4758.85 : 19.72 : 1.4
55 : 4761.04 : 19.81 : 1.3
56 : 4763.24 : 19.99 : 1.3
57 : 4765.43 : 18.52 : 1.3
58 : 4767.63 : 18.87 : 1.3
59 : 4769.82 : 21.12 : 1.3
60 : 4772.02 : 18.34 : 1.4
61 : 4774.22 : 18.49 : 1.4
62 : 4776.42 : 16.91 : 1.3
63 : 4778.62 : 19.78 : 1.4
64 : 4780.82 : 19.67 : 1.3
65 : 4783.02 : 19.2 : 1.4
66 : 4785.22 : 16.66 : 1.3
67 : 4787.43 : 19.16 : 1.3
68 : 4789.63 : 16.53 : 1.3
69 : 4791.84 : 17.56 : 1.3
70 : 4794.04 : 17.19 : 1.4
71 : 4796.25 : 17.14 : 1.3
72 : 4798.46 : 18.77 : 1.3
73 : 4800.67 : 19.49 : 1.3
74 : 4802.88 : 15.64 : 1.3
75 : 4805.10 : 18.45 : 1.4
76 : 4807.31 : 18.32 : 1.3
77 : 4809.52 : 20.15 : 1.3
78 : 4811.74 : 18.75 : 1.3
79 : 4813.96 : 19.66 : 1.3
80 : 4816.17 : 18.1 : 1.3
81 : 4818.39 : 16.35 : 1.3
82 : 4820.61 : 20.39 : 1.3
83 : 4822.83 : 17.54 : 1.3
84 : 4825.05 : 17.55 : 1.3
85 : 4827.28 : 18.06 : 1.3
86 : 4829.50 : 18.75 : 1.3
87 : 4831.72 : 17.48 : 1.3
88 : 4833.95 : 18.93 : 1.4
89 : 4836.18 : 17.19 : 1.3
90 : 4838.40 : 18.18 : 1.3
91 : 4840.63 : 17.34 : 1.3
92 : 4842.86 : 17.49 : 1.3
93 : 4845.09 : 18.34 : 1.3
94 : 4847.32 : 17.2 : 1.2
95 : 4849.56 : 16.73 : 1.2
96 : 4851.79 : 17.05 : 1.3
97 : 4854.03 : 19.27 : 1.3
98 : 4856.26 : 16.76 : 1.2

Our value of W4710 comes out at 0.053 mag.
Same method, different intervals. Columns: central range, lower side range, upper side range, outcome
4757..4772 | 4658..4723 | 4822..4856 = -0.06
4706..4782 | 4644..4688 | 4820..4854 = -0.03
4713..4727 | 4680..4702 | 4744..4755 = -0.01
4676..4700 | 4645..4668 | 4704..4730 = -0.06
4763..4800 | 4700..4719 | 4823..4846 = -0.01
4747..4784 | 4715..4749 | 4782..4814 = -0.03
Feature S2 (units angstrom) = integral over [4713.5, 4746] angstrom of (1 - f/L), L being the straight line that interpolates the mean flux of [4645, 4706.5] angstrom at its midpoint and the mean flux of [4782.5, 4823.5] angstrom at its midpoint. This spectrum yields -1.0 angstrom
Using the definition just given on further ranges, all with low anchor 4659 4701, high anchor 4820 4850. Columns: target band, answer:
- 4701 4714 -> 0.7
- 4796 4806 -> 0.2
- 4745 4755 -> -0.3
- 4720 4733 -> -0.1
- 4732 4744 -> 0.1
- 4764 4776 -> -0.2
